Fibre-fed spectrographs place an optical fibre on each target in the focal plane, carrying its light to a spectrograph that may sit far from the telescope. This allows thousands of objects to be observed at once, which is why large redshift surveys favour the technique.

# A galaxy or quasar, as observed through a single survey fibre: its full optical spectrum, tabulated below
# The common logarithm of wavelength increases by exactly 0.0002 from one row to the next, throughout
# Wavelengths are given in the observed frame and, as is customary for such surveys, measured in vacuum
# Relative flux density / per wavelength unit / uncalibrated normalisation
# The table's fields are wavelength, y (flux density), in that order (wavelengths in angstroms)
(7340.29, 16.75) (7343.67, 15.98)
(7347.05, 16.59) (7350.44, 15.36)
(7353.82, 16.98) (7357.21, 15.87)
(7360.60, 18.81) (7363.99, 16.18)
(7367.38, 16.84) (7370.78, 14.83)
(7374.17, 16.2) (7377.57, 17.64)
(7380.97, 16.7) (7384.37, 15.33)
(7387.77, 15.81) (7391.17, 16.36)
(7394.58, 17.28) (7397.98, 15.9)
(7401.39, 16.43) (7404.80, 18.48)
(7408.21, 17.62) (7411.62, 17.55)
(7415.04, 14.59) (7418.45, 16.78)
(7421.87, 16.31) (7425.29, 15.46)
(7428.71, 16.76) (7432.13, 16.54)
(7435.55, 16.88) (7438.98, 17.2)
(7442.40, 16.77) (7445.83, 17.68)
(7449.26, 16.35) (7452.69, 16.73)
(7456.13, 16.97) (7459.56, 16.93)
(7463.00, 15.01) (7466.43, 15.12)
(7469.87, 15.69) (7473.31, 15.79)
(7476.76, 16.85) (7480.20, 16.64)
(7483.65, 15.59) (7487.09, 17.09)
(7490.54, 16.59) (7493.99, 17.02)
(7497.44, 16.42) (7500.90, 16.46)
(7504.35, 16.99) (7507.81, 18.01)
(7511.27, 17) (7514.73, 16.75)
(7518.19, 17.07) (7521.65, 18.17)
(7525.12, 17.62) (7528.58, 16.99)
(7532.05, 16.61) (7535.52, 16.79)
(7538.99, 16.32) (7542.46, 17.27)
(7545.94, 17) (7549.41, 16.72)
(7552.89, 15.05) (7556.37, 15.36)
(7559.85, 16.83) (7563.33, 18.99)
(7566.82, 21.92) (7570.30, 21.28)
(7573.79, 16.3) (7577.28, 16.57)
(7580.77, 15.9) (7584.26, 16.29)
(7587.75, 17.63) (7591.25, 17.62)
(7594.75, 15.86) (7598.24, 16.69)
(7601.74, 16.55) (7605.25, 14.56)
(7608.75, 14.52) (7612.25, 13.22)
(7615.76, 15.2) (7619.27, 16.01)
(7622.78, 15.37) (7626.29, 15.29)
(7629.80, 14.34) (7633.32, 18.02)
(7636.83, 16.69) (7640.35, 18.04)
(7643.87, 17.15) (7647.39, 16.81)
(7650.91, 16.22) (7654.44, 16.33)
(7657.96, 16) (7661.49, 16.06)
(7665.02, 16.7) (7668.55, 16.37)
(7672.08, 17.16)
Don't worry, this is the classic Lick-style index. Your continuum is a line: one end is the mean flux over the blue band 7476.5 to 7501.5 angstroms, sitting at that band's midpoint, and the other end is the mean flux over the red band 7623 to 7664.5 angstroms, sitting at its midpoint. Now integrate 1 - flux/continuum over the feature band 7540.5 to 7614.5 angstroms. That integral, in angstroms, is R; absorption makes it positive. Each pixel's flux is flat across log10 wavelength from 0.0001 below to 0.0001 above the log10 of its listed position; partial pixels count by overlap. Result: -1.2 angstroms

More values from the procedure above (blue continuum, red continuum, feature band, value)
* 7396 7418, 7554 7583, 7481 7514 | 1.07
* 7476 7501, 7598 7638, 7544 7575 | -3.43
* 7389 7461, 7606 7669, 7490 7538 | -1.79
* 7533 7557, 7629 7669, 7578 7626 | 2.10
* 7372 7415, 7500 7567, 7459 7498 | 1.67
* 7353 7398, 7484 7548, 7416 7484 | 1.42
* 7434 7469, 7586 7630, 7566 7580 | -2.44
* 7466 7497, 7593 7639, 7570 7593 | -1.97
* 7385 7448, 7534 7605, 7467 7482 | 0.60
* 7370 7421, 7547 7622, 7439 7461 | -0.50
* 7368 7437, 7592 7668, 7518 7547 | -1.58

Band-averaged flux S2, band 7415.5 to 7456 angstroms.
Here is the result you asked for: 16.6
